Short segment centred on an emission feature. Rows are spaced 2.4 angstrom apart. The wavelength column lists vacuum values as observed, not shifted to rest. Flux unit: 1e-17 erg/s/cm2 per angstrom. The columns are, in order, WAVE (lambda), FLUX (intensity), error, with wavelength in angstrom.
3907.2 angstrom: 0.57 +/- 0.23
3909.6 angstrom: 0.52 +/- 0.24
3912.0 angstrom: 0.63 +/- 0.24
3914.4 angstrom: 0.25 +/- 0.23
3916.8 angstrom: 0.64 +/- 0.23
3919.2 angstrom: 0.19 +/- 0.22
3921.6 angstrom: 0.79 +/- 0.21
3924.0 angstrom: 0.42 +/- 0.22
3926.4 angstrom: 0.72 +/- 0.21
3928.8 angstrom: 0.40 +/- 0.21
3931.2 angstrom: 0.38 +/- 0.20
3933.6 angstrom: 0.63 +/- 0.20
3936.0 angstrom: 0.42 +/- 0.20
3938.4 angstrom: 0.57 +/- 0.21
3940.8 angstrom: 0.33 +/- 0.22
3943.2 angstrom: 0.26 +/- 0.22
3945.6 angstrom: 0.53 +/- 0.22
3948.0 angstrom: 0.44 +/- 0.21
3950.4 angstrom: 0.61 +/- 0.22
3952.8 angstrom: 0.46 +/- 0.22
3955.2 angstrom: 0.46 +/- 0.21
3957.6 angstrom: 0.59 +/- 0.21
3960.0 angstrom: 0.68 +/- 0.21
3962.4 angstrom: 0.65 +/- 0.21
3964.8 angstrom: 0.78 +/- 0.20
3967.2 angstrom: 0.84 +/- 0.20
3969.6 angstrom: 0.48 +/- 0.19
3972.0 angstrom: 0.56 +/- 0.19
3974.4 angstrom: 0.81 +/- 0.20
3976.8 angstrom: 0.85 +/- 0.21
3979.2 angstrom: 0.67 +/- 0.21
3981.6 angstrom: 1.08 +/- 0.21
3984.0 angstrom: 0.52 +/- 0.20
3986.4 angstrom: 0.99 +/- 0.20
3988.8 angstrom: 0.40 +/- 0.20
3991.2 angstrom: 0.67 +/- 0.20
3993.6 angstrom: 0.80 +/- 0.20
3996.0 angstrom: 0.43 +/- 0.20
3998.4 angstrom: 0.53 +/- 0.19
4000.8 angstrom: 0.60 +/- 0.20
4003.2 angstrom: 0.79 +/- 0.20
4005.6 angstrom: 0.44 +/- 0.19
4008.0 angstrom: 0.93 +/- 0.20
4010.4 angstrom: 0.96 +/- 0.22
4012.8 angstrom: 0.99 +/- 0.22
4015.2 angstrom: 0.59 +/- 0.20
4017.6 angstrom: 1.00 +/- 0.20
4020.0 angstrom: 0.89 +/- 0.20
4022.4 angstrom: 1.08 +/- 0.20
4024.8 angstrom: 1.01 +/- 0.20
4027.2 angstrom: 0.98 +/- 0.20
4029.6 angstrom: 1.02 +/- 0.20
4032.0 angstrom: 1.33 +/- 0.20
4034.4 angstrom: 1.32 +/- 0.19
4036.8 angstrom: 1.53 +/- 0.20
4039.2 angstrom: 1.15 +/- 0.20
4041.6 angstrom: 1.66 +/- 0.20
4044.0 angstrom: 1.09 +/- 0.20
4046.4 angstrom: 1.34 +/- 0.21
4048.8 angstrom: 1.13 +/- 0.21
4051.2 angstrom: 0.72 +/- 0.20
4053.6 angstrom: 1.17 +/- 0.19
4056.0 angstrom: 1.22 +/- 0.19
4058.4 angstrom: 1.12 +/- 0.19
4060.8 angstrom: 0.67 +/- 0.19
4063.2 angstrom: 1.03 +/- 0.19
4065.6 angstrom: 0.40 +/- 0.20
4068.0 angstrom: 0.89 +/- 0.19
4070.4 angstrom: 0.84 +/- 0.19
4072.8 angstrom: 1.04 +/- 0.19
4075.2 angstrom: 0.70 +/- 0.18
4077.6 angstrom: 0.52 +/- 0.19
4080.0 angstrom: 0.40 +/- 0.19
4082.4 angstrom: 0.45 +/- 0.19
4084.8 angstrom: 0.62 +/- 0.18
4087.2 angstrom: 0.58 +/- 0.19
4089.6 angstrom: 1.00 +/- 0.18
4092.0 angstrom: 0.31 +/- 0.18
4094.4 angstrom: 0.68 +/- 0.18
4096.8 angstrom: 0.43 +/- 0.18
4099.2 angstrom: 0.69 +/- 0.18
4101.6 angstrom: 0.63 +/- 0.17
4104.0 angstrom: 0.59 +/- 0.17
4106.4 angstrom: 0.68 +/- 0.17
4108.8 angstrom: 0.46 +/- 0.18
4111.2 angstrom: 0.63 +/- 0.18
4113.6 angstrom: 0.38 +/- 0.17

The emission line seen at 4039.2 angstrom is C IV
